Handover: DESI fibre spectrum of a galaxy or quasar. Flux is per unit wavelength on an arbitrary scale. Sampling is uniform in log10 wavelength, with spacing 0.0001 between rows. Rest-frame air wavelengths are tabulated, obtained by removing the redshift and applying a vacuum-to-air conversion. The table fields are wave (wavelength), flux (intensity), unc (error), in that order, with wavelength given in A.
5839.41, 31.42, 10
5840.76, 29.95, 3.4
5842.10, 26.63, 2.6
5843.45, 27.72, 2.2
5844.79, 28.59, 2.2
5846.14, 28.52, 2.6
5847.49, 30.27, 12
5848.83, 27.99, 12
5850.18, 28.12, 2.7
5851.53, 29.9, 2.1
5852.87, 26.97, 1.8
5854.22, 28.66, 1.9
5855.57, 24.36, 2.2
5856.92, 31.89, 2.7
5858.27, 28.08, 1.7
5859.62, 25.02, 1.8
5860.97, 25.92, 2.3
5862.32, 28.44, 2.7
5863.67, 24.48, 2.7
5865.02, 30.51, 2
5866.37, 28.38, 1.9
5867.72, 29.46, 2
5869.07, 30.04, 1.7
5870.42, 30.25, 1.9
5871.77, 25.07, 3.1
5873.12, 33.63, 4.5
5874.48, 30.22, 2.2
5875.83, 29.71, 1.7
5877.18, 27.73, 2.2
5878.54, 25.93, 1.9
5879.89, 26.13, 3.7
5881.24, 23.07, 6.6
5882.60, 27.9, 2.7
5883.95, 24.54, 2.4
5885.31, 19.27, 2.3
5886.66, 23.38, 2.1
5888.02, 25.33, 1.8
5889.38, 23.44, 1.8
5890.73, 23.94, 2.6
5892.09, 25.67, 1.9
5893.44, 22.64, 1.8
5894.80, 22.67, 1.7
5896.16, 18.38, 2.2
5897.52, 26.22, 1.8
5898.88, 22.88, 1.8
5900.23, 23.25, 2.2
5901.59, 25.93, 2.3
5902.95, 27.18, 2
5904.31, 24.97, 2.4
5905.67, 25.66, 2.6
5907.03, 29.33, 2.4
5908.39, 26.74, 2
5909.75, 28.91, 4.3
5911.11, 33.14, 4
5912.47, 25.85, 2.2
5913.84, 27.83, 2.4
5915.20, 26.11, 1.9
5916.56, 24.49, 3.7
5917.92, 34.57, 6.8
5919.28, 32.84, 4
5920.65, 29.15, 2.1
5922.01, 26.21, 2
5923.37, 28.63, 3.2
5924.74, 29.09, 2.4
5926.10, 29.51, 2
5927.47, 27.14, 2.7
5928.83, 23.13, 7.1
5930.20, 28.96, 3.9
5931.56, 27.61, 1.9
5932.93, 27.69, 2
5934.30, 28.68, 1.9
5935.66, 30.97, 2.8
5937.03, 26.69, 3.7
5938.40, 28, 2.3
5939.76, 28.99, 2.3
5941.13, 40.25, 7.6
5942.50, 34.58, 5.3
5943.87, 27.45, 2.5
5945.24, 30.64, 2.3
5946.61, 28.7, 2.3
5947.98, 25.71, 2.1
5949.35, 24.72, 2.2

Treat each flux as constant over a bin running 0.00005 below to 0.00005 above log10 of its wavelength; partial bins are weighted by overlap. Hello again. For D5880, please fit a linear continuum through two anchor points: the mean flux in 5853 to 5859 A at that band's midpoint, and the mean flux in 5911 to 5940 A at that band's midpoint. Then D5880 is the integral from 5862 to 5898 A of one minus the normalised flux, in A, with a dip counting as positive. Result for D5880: 2.6 A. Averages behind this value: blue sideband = 28.1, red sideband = 28.3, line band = 26.1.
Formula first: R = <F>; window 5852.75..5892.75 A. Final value 26.9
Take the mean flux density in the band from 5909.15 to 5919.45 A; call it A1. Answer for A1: 29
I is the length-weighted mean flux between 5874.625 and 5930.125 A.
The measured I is 26.3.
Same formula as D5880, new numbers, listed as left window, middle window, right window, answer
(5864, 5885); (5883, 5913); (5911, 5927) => 3.6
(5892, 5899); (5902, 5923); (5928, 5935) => -2.7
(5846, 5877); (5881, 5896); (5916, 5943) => 2.7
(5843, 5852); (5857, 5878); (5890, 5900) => -1.7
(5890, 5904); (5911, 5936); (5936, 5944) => 0.0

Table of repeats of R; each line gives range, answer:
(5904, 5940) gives 28.2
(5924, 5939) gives 27.9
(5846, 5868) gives 28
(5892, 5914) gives 25.7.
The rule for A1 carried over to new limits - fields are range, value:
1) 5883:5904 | 23.7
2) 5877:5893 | 24.6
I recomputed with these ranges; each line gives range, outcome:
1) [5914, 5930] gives 28.3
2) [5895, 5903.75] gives 23.9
